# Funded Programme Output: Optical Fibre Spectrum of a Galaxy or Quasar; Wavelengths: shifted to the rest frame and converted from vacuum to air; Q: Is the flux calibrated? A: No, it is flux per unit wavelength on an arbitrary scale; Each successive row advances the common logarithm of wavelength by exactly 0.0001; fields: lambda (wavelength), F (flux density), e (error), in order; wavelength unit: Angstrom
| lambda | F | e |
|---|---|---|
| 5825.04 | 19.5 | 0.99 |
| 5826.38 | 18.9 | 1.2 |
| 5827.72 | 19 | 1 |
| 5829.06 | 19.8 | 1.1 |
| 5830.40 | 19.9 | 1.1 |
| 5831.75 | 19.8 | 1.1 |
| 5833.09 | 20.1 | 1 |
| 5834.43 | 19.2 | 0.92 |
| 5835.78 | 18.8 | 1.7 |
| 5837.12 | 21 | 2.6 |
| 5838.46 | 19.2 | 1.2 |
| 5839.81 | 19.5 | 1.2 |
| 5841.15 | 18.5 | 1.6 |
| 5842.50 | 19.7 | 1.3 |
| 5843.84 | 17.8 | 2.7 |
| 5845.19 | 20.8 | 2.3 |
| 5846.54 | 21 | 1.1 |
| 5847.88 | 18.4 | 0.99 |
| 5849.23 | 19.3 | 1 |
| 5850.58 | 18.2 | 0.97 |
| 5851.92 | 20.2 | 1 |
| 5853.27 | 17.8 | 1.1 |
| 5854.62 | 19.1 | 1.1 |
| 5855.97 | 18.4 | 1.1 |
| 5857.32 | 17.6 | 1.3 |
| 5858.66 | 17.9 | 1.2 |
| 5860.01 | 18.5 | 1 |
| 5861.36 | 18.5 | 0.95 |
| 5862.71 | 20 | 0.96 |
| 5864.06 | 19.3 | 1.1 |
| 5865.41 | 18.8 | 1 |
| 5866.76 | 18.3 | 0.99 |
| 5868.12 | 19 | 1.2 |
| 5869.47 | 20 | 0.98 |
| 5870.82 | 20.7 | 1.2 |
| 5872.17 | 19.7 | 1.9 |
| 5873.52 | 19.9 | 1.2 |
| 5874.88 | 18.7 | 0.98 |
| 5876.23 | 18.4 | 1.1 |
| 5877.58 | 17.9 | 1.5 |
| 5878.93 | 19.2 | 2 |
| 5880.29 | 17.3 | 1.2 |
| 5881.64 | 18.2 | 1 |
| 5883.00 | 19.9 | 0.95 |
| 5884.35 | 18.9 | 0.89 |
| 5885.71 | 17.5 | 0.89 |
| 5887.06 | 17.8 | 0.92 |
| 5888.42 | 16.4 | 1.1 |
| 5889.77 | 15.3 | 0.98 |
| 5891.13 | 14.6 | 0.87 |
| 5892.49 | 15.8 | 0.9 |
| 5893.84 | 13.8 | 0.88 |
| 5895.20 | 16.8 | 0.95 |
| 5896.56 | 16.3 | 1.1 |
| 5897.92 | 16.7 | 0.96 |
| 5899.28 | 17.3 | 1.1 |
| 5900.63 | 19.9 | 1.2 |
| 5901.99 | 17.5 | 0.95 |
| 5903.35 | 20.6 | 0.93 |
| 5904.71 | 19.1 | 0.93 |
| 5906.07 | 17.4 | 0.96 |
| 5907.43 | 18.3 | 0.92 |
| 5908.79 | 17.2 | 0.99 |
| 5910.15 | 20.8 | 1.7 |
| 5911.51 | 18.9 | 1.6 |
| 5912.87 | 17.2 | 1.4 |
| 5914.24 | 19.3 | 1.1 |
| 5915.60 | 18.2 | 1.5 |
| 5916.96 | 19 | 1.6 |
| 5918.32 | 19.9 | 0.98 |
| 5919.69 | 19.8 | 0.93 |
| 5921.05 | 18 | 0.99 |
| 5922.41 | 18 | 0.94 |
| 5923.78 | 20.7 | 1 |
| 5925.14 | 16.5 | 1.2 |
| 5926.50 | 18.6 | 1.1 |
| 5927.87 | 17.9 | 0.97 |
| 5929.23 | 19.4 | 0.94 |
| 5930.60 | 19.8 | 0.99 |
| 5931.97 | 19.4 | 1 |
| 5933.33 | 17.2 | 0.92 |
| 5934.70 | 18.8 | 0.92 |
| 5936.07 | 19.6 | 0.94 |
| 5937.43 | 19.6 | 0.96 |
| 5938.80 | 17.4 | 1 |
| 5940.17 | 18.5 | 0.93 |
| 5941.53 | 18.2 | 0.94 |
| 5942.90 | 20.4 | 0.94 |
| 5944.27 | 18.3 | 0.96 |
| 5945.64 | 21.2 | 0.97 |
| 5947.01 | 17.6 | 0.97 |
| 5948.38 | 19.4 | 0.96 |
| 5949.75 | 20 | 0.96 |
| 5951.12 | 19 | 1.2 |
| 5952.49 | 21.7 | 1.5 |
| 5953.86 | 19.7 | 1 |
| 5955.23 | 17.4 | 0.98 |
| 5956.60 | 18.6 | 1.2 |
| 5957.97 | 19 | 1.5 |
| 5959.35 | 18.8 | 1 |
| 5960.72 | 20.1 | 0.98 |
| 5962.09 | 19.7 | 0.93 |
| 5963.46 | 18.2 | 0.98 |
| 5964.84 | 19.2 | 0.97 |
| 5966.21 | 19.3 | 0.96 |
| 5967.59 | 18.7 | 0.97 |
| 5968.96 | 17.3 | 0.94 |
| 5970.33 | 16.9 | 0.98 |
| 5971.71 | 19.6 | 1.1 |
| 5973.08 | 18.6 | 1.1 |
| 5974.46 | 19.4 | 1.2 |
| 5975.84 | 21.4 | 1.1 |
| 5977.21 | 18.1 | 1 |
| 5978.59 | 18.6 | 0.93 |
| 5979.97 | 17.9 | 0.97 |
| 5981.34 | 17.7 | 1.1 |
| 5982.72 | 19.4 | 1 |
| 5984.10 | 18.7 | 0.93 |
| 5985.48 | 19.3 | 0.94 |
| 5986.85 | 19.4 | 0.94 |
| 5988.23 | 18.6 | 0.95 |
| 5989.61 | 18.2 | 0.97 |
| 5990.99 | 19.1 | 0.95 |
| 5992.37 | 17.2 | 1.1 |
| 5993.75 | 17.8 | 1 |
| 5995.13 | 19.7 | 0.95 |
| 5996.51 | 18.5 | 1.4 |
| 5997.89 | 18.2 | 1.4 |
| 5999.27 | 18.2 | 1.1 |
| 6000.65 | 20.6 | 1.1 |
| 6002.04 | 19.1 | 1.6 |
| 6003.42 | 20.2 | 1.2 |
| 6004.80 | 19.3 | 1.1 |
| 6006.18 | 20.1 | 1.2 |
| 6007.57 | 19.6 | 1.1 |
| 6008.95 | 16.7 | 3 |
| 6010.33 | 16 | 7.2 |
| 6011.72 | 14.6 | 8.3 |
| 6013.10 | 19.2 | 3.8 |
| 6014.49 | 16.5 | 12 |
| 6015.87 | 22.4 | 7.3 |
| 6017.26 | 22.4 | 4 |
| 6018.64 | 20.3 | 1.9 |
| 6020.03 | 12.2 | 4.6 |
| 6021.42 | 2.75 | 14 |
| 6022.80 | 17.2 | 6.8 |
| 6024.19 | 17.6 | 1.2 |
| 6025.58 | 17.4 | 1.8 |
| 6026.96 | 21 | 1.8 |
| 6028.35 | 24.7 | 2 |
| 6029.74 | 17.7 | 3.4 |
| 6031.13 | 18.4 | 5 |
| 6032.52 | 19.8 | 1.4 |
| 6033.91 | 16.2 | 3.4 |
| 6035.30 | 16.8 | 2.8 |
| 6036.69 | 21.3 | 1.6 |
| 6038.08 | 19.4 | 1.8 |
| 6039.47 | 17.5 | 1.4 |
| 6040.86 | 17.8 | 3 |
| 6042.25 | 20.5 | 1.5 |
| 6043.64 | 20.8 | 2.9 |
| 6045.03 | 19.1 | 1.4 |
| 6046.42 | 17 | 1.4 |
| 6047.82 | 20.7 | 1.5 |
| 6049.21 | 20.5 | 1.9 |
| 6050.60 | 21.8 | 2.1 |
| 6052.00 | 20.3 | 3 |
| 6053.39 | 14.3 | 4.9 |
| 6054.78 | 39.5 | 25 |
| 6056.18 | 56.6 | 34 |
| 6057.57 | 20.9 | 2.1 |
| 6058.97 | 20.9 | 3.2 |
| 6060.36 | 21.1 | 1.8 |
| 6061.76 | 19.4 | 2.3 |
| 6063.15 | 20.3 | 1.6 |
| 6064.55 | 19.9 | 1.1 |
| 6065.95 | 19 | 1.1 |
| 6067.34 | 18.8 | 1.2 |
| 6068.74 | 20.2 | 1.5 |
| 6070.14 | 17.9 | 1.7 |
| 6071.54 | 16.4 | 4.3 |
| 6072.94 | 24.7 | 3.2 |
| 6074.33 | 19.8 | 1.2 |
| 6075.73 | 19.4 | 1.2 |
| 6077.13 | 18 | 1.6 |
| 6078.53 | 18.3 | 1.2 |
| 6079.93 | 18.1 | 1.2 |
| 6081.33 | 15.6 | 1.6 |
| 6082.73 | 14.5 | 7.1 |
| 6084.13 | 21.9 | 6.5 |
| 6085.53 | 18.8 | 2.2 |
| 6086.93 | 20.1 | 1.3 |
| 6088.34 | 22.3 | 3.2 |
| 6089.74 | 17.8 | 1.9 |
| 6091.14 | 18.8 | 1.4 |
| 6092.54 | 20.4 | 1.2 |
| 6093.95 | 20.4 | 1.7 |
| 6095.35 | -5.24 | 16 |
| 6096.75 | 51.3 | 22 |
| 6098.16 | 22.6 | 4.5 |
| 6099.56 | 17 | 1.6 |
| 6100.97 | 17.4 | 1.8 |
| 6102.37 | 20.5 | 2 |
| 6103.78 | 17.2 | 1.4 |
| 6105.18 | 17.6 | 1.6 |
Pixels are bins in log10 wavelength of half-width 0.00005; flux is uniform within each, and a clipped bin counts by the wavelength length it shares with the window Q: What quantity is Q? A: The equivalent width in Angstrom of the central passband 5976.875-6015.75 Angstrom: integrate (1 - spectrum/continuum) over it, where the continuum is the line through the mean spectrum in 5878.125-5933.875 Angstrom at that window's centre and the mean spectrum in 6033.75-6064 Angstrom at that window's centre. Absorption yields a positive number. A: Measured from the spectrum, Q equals 3.9 Angstrom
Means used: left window 18.1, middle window 18.5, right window 22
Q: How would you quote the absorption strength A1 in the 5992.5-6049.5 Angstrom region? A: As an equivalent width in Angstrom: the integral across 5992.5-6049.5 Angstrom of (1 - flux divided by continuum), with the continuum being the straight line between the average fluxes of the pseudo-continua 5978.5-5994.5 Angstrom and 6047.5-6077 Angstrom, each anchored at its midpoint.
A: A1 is 5.2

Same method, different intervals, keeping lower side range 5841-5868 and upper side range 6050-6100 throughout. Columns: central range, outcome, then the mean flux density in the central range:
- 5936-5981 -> 2.22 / 19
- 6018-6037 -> 3.12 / 17.3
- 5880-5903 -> 2.60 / 17.1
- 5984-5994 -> 0.85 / 18.6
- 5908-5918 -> 0.42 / 18.7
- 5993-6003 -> 0.73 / 18.9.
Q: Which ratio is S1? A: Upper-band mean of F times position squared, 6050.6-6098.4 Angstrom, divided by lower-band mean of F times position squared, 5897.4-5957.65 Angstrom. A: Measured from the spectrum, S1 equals 1.2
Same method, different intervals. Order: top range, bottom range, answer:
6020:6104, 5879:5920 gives 1.18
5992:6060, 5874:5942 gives 1.13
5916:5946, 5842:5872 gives 1.02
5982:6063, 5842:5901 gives 1.13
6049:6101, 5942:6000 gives 1.15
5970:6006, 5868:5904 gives 1.09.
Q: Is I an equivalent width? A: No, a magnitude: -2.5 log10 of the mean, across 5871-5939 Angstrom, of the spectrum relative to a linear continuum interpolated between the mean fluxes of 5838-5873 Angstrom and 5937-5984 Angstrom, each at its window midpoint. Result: 0.05 mag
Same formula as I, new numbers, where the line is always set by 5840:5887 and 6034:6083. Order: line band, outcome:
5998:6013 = 0.10 mag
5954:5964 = 0.05 mag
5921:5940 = 0.05 mag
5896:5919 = 0.05 mag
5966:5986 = 0.07 mag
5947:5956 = 0.02 mag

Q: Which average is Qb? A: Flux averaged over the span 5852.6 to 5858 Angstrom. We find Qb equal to 18.2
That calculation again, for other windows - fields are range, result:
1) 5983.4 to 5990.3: 18.8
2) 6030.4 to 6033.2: 19.1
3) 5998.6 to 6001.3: 19.4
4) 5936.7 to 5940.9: 18.6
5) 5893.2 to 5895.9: 15.3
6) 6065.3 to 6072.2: 18.5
